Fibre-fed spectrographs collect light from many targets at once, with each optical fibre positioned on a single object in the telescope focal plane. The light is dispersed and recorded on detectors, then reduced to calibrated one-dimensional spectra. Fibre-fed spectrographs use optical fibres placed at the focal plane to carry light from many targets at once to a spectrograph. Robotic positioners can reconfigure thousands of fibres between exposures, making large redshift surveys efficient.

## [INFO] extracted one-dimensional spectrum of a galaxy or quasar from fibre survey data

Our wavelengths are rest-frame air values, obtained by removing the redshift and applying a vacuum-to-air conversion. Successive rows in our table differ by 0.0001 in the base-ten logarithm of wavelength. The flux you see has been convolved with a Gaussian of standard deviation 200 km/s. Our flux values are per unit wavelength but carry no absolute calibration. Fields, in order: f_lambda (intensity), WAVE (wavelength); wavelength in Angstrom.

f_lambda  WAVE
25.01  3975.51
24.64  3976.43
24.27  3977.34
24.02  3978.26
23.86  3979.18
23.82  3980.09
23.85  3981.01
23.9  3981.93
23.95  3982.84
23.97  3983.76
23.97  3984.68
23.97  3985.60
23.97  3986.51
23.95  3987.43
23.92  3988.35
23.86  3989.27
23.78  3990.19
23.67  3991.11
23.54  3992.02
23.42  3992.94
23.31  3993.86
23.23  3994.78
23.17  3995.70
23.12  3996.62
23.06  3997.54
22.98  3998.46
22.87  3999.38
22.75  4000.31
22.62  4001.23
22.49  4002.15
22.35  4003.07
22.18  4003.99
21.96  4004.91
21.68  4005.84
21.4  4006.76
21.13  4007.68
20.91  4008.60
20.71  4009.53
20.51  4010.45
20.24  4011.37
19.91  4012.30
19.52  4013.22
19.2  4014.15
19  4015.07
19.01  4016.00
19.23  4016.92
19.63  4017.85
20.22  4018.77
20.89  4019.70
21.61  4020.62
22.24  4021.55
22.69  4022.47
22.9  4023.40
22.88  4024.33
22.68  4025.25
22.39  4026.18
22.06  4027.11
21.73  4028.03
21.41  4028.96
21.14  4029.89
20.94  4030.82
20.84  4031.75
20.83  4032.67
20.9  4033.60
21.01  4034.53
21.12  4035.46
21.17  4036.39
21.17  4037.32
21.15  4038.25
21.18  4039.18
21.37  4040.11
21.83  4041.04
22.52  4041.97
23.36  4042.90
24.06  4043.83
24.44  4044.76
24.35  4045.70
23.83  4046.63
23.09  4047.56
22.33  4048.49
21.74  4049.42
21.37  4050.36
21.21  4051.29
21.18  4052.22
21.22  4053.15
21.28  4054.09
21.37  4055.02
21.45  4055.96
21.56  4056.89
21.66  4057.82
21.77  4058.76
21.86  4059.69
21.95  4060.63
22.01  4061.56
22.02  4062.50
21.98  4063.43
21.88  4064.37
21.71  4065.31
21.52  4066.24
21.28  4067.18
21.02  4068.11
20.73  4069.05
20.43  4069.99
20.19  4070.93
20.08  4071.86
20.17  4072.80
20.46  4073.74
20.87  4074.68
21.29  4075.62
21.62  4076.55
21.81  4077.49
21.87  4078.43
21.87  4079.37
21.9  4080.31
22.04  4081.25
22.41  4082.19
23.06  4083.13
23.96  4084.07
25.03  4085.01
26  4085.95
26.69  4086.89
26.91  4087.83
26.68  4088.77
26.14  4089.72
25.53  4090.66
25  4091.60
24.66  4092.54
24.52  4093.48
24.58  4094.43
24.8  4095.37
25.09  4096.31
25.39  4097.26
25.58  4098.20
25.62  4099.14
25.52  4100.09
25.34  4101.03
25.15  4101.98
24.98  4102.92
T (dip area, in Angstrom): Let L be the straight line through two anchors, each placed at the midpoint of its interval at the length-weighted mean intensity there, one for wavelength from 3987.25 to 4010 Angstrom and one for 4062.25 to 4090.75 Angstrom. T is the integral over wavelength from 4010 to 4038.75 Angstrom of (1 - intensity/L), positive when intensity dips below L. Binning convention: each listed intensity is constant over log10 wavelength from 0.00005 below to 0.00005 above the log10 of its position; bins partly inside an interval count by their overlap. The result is 2.12 Angstrom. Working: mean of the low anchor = 22.7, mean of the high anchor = 22.5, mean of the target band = 21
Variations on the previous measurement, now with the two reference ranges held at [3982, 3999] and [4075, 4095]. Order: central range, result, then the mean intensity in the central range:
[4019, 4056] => 2.91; 21.9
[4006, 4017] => 1.65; 20.1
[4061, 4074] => 1.51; 21.1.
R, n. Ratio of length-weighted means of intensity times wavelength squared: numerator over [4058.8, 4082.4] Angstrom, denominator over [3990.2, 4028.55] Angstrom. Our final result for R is 1.01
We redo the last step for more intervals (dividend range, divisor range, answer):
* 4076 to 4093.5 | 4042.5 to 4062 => 1.10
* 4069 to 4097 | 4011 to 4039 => 1.14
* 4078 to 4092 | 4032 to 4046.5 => 1.13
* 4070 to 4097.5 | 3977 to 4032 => 1.10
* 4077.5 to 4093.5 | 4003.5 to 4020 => 1.24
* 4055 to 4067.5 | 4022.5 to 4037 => 1.02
